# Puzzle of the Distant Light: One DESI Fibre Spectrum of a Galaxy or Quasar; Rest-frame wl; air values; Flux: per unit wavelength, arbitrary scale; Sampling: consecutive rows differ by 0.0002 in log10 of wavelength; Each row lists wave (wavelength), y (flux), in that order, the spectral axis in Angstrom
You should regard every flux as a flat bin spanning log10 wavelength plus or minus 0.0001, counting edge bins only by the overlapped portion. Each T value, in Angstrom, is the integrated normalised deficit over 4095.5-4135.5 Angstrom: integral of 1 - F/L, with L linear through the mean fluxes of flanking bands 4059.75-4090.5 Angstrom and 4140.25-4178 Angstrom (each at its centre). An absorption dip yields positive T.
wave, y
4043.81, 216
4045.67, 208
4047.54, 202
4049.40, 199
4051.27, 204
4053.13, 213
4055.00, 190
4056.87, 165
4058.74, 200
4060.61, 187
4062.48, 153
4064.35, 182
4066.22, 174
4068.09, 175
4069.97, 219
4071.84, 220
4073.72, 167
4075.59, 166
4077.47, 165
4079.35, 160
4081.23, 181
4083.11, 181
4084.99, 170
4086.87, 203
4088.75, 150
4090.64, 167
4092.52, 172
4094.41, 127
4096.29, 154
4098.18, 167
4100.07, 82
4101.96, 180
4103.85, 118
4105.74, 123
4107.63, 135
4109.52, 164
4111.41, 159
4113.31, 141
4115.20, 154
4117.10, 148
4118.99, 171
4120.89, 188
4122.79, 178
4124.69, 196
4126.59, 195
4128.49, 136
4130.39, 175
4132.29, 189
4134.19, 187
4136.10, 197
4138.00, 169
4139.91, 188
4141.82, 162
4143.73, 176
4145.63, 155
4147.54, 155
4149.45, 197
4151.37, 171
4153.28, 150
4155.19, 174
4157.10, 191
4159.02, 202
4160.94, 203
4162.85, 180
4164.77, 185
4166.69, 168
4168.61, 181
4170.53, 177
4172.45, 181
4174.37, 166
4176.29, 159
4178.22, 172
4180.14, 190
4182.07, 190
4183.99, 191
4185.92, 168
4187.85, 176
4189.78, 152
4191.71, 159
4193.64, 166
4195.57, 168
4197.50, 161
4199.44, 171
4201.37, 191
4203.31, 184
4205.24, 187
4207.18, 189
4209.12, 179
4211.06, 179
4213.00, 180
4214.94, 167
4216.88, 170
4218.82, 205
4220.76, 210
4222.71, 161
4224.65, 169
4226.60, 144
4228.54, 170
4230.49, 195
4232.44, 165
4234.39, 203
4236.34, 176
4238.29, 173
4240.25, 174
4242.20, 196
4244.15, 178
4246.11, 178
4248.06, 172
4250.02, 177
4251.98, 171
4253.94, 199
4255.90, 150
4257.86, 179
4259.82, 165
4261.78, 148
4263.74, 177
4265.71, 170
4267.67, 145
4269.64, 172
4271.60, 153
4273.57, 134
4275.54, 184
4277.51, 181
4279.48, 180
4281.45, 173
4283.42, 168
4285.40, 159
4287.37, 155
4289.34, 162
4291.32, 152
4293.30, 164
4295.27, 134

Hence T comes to 3.92 Angstrom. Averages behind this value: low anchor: 178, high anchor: 176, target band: 159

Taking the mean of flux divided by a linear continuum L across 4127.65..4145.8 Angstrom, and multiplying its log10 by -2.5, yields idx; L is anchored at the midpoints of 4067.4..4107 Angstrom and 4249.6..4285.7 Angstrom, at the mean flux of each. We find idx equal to -0.06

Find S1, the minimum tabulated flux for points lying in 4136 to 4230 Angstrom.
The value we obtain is 144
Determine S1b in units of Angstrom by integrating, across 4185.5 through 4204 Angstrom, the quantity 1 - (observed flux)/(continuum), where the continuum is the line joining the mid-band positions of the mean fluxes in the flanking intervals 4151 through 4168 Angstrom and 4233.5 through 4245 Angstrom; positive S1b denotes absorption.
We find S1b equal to 1.3 Angstrom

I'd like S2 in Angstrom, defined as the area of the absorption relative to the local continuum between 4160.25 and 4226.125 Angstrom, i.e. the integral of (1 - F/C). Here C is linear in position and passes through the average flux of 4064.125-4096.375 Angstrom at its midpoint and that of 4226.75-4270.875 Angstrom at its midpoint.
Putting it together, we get -1.3 Angstrom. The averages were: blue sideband 174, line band 177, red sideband 174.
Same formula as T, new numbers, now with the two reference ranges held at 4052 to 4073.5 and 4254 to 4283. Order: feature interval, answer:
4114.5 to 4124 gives 0.7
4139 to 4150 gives 0.5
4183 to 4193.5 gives 0.4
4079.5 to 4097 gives 1.8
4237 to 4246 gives -0.6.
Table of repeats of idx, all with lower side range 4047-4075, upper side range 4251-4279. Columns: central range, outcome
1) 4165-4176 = 0.017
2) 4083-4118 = 0.217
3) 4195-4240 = -0.039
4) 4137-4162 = 0.019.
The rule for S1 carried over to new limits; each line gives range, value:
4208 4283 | 134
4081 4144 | 82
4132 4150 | 155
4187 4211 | 152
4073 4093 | 150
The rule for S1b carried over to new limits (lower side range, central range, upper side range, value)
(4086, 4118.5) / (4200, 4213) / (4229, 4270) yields -1.31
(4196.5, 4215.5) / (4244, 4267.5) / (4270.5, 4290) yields -0.16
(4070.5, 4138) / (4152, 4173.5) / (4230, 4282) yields -1.64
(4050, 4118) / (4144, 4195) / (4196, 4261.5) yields -0.61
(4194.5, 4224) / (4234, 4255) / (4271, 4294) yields -1.05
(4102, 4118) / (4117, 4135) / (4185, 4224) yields -3.29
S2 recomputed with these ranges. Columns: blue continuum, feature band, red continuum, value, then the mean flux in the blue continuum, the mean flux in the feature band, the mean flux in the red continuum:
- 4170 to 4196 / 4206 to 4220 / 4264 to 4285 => -0.9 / 173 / 182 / 166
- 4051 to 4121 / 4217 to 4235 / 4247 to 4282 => -1.2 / 167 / 179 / 168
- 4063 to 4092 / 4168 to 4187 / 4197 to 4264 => 0.0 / 178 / 177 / 177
